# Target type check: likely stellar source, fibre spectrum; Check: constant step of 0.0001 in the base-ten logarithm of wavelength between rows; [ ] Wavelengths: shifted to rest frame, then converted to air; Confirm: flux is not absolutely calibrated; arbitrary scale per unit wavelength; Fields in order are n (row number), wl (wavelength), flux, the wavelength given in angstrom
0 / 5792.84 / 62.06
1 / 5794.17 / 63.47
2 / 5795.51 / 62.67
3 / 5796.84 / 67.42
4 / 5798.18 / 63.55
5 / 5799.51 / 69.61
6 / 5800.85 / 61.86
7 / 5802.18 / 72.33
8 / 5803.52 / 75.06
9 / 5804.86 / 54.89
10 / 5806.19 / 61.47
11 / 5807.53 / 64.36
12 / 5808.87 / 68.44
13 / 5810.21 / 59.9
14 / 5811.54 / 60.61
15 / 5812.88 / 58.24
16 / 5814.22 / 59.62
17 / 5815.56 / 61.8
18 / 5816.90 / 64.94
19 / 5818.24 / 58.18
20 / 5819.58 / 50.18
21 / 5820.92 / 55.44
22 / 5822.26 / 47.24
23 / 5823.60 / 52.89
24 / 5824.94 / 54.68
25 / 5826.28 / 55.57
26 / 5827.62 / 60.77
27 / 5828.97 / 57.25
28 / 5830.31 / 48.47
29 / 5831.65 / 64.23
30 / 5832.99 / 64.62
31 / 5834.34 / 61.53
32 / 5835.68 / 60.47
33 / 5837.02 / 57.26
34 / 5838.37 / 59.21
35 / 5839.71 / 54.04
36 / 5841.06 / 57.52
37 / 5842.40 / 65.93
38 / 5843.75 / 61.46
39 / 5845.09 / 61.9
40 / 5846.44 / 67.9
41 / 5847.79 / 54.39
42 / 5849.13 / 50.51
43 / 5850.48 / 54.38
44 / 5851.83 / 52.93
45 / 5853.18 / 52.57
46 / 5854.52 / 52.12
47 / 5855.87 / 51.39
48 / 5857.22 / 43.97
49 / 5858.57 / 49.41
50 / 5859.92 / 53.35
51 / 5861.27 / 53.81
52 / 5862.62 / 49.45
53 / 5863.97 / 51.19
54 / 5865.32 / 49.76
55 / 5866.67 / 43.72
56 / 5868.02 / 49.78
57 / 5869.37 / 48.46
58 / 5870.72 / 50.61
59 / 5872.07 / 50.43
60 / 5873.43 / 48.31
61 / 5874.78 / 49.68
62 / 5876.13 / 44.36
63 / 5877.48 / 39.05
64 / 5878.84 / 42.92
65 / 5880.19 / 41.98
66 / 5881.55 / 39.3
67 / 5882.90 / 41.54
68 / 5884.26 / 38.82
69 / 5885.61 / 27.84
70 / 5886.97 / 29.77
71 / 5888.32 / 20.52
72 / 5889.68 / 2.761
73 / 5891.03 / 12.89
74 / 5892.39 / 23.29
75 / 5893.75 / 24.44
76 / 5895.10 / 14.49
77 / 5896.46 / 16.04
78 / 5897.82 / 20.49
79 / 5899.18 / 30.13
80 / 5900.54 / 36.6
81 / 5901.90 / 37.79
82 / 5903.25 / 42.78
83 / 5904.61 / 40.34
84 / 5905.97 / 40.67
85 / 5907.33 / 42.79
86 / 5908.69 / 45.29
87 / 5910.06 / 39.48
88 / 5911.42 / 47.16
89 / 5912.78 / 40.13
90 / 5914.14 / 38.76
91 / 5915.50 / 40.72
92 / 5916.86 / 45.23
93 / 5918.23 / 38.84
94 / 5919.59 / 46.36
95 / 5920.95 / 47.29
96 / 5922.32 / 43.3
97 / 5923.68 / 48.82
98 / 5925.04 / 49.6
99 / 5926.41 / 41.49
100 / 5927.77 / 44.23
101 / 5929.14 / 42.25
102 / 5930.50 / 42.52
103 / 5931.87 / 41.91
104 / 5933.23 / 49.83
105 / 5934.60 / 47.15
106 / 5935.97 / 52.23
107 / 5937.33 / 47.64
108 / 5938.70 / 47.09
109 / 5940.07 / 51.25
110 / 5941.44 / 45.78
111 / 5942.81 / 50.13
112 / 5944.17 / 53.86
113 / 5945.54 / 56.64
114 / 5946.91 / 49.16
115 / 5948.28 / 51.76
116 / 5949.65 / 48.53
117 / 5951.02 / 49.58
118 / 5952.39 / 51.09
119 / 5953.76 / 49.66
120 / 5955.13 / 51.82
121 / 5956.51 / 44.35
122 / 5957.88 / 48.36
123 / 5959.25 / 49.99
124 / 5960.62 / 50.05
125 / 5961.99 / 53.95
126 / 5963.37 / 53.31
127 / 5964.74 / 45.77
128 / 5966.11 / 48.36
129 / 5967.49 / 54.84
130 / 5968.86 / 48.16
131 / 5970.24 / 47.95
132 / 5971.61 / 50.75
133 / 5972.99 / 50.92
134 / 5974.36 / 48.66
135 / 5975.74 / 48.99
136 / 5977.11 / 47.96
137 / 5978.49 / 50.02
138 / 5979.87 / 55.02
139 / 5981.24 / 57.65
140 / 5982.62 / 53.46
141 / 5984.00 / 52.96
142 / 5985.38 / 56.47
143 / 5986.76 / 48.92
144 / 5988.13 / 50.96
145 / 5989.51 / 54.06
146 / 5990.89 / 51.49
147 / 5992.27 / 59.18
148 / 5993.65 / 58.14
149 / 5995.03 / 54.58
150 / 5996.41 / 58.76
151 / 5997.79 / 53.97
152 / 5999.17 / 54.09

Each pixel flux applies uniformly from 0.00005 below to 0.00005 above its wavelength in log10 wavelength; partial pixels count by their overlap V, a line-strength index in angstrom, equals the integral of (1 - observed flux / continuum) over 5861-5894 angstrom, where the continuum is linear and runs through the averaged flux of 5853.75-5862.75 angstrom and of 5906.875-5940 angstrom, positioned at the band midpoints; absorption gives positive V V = 6.80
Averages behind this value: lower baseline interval 50.6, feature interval 39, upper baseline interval 44.7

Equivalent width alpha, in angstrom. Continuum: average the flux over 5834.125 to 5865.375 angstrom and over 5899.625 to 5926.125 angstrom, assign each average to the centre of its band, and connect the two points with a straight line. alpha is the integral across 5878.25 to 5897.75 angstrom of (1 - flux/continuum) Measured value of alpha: 8.7 angstrom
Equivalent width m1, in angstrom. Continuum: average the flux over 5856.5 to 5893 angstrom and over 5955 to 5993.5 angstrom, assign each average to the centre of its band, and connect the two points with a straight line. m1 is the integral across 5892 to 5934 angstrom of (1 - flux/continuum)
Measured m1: 5.6 angstrom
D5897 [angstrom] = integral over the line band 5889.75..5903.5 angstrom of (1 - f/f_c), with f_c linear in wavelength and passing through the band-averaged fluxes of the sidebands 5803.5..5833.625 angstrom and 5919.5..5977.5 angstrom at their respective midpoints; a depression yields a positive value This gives 7.39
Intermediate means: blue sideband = 58.7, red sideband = 48.7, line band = 24.4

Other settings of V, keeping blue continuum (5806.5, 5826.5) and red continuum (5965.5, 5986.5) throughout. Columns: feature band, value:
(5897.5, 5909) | 3.5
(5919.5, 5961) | 3.7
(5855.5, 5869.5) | 1.7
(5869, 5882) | 2.4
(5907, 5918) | 2.4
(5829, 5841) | -0.2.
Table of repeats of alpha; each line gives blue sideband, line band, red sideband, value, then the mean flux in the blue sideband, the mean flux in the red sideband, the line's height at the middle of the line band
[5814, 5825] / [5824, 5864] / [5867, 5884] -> -3.7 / 56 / 45.3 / 51.4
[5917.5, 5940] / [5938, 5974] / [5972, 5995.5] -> -0.6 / 45.8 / 52.9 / 49.3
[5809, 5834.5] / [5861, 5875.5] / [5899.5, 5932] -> 0.2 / 57.8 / 42.6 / 50.3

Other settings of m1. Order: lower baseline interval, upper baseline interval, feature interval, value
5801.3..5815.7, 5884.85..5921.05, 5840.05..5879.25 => -4.11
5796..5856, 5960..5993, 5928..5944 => 1.94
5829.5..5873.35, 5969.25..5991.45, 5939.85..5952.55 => 0.39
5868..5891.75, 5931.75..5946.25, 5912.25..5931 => 1.02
